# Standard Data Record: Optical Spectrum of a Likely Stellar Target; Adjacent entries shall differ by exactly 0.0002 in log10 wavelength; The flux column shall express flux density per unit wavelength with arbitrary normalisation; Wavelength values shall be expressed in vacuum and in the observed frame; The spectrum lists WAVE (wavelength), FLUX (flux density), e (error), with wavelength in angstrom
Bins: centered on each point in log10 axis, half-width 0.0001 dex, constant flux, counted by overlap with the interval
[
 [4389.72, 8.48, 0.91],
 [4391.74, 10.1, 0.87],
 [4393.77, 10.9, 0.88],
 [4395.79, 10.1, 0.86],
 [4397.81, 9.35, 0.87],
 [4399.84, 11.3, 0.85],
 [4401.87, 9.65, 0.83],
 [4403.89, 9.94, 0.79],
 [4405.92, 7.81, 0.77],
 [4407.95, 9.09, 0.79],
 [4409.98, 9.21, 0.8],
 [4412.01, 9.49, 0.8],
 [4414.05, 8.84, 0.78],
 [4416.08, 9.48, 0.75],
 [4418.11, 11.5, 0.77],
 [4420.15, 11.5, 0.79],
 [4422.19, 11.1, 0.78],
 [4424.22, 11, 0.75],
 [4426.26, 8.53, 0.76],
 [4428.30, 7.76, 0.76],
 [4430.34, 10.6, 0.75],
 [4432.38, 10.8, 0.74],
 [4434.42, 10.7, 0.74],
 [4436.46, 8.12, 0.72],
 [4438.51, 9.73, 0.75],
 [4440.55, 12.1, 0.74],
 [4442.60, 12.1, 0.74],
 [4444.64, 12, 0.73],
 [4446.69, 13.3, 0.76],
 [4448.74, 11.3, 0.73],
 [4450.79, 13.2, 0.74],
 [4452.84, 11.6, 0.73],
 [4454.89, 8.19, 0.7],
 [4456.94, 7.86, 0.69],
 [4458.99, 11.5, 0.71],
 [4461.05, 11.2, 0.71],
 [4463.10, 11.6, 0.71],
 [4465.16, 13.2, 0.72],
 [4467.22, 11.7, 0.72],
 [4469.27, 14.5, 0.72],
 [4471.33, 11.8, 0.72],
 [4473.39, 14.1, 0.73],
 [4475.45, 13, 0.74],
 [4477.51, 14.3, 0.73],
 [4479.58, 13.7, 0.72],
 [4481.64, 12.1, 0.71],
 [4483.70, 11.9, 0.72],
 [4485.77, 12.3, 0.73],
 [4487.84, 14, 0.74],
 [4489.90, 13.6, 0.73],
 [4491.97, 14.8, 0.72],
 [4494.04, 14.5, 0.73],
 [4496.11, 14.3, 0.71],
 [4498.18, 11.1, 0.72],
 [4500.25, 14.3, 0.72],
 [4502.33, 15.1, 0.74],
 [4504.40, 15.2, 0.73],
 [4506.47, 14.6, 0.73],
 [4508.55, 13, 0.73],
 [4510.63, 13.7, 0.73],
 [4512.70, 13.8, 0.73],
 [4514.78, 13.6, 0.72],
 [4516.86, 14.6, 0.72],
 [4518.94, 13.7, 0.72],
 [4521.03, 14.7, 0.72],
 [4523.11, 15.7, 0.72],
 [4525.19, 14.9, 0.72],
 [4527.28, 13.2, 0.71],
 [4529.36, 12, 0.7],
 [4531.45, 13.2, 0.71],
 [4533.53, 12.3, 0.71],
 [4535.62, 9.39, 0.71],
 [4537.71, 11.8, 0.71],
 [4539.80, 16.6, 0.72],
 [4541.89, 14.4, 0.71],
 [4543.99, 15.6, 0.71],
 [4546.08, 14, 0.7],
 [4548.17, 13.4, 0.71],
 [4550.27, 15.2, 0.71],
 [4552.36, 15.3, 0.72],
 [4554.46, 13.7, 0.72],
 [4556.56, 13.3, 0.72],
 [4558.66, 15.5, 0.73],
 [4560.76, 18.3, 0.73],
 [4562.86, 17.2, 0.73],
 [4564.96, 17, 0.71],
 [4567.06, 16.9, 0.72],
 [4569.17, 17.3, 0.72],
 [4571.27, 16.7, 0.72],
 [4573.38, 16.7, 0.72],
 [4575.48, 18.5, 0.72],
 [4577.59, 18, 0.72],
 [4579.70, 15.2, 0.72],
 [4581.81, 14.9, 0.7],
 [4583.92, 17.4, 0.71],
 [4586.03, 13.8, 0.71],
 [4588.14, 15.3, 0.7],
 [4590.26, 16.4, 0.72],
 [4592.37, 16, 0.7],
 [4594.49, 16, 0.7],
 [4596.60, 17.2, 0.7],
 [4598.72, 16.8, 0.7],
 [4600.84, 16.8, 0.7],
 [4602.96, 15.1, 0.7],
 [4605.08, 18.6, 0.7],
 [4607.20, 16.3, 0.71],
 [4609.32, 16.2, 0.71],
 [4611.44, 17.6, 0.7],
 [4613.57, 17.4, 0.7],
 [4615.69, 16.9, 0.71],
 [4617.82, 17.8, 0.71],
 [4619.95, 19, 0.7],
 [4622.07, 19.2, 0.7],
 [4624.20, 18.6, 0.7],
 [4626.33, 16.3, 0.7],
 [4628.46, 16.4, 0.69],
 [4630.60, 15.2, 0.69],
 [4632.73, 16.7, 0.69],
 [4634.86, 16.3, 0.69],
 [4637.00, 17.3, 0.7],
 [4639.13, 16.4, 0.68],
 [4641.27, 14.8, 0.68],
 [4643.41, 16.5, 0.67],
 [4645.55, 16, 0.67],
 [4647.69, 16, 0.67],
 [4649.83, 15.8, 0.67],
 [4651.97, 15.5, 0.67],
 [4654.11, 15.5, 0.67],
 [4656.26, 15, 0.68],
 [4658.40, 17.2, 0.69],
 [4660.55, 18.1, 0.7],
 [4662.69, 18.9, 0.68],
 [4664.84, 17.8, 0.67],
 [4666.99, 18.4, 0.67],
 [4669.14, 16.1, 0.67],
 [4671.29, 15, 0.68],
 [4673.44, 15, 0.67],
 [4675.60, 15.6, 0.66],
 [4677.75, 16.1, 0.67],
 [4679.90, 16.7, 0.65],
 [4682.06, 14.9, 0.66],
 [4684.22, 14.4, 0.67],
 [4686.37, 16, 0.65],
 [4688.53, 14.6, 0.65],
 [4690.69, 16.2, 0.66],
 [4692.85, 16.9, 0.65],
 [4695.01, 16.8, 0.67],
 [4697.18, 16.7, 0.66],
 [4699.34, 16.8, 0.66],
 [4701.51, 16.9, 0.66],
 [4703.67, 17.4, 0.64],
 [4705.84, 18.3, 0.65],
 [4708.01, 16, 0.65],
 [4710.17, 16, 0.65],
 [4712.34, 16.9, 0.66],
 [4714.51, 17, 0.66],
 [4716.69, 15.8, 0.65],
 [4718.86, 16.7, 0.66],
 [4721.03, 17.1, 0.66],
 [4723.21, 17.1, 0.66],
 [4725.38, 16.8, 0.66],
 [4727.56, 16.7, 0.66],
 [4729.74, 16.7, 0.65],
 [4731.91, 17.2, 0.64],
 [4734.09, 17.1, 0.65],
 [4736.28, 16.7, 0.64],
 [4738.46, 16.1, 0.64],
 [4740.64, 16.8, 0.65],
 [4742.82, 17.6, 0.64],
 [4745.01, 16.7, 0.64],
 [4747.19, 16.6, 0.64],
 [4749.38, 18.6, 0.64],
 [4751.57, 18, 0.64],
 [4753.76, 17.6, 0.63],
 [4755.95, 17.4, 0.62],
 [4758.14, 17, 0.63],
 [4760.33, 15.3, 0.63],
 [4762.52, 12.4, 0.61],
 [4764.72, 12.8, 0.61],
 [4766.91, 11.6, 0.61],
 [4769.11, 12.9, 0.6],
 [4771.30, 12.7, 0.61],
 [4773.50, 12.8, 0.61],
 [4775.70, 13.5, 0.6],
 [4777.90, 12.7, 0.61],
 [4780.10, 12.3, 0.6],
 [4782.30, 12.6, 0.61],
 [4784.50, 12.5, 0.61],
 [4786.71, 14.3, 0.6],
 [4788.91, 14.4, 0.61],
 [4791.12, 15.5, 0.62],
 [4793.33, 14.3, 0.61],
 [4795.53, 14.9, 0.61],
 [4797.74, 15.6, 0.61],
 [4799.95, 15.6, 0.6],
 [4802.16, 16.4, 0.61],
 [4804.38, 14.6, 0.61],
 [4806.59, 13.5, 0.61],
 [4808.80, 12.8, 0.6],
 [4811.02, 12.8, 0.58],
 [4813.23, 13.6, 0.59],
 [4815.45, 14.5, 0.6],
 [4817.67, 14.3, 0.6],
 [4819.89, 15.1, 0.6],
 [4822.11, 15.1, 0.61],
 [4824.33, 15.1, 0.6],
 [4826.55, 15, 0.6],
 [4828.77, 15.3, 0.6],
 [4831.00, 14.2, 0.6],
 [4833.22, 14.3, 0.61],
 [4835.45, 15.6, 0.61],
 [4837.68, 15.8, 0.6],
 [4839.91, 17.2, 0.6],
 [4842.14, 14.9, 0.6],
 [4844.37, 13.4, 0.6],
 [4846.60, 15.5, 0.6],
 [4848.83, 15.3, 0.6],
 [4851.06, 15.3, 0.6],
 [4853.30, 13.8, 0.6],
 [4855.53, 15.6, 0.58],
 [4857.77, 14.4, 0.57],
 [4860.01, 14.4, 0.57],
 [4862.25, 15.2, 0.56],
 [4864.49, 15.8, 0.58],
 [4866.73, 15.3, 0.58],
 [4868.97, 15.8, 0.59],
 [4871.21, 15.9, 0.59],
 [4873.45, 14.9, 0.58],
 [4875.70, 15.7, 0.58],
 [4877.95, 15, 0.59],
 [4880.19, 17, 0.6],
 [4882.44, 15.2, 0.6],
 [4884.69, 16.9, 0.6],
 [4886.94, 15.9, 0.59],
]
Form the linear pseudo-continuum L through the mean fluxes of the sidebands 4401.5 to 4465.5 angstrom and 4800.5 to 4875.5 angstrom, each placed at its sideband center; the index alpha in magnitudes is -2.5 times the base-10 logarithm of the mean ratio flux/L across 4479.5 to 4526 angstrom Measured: -0.234 mag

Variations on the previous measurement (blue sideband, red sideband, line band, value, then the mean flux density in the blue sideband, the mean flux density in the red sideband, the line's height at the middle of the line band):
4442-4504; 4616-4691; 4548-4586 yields -0.11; 12.6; 16.4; 14.6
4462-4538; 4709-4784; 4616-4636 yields -0.19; 13.4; 15.6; 14.5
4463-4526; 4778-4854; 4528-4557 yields 0.02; 13.7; 14.6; 13.8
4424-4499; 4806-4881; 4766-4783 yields 0.14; 11.9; 14.9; 14.4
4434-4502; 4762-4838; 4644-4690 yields -0.21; 12.3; 14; 13.3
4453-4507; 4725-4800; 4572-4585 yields -0.22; 12.8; 15.2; 13.7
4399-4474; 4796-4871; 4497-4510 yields -0.21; 10.7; 14.9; 11.4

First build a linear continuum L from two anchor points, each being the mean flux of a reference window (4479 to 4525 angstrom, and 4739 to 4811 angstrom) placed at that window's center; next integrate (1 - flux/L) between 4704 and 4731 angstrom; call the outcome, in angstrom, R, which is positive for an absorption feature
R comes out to -4.14 angstrom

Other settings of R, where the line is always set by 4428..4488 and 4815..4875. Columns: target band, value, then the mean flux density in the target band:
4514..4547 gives -3.8 angstrom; 13.7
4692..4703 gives -2.4 angstrom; 16.8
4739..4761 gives -4.5 angstrom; 17.2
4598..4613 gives -4.4 angstrom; 16.8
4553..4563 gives -2.3 angstrom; 15.4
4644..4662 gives -3.8 angstrom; 16.2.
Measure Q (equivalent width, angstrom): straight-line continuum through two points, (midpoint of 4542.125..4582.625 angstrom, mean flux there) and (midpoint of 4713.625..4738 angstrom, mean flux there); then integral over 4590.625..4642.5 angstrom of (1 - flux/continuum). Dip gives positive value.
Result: -2.1 angstrom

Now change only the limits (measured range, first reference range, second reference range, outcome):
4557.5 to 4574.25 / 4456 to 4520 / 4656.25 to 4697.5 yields -2.8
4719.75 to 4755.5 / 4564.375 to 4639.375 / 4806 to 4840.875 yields -3.7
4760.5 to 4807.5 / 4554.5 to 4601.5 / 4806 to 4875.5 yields 4.4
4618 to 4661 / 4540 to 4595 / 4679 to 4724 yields -1.1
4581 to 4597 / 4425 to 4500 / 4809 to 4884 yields -3.6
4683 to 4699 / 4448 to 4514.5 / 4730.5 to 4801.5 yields -1.6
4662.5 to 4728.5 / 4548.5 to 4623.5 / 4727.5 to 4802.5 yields -3.3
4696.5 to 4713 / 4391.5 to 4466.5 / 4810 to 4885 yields -4.1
